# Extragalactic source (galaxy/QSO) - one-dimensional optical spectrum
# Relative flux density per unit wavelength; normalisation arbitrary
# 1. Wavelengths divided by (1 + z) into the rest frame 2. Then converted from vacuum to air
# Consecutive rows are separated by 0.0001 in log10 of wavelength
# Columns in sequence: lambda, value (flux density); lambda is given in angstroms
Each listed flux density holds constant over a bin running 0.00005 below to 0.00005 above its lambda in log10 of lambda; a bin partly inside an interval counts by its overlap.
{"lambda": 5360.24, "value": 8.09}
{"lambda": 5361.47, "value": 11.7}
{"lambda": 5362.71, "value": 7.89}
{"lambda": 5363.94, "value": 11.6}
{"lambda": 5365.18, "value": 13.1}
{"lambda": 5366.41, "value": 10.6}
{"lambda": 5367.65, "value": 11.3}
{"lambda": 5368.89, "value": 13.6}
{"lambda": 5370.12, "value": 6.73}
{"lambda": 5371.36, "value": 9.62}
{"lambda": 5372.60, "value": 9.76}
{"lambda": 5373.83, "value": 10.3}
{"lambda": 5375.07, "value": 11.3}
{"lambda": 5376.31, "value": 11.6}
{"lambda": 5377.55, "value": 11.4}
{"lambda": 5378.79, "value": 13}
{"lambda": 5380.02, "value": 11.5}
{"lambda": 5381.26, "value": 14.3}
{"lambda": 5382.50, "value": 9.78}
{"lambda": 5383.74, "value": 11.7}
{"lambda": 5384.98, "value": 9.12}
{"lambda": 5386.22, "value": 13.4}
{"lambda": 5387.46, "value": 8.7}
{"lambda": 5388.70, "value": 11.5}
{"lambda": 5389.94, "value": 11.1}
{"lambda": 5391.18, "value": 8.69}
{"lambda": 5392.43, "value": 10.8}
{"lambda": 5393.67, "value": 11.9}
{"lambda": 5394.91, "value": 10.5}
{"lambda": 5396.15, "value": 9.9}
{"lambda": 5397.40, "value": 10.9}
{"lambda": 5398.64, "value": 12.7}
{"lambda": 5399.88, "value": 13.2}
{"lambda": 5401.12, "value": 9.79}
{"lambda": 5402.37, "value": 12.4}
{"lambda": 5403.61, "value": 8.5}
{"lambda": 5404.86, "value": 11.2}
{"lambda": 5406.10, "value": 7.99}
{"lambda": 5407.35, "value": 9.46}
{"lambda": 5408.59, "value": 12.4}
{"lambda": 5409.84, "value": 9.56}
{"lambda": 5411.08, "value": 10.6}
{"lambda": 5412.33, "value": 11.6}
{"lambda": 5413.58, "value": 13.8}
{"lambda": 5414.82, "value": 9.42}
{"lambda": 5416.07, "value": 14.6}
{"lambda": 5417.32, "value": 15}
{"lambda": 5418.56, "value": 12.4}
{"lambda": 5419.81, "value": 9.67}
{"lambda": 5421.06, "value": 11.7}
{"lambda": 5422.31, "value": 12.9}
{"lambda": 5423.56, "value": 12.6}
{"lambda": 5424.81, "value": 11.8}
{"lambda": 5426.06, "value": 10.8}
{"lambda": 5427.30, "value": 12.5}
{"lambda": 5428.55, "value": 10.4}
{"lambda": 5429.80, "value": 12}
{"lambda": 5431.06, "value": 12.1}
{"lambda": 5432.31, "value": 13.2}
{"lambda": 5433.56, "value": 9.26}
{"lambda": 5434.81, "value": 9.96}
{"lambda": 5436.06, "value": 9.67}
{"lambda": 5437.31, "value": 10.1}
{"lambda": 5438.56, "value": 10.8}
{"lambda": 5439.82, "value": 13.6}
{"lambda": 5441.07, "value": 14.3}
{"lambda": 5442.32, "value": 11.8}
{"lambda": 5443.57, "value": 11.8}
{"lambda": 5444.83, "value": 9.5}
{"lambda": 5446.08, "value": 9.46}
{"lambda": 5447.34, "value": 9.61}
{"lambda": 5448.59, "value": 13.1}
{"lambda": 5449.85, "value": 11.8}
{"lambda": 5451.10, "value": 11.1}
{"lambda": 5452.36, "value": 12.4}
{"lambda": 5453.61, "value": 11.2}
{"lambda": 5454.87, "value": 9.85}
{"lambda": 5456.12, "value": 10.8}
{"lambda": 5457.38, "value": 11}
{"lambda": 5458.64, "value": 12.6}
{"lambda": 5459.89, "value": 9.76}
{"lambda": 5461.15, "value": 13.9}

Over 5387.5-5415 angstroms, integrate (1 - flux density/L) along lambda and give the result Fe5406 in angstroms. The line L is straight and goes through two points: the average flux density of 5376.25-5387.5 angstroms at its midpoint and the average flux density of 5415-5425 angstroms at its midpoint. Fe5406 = 2.8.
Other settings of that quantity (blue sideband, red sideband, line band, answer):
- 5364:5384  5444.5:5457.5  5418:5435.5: -0.8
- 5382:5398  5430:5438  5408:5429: -2.3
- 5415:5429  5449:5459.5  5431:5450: 0.8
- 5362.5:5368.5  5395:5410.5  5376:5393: -0.4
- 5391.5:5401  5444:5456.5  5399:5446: -1.4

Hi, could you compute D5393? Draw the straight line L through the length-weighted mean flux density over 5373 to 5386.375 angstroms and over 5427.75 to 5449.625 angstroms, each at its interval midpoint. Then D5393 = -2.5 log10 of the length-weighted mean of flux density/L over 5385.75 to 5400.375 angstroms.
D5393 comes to 0.04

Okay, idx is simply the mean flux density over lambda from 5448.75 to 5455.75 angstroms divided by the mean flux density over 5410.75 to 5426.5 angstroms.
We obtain 0.9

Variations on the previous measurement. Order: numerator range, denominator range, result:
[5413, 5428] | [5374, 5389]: 1.07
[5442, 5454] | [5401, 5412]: 1.09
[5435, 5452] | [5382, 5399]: 1.05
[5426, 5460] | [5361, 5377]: 1.05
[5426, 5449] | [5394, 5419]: 1.00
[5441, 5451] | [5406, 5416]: 1.03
